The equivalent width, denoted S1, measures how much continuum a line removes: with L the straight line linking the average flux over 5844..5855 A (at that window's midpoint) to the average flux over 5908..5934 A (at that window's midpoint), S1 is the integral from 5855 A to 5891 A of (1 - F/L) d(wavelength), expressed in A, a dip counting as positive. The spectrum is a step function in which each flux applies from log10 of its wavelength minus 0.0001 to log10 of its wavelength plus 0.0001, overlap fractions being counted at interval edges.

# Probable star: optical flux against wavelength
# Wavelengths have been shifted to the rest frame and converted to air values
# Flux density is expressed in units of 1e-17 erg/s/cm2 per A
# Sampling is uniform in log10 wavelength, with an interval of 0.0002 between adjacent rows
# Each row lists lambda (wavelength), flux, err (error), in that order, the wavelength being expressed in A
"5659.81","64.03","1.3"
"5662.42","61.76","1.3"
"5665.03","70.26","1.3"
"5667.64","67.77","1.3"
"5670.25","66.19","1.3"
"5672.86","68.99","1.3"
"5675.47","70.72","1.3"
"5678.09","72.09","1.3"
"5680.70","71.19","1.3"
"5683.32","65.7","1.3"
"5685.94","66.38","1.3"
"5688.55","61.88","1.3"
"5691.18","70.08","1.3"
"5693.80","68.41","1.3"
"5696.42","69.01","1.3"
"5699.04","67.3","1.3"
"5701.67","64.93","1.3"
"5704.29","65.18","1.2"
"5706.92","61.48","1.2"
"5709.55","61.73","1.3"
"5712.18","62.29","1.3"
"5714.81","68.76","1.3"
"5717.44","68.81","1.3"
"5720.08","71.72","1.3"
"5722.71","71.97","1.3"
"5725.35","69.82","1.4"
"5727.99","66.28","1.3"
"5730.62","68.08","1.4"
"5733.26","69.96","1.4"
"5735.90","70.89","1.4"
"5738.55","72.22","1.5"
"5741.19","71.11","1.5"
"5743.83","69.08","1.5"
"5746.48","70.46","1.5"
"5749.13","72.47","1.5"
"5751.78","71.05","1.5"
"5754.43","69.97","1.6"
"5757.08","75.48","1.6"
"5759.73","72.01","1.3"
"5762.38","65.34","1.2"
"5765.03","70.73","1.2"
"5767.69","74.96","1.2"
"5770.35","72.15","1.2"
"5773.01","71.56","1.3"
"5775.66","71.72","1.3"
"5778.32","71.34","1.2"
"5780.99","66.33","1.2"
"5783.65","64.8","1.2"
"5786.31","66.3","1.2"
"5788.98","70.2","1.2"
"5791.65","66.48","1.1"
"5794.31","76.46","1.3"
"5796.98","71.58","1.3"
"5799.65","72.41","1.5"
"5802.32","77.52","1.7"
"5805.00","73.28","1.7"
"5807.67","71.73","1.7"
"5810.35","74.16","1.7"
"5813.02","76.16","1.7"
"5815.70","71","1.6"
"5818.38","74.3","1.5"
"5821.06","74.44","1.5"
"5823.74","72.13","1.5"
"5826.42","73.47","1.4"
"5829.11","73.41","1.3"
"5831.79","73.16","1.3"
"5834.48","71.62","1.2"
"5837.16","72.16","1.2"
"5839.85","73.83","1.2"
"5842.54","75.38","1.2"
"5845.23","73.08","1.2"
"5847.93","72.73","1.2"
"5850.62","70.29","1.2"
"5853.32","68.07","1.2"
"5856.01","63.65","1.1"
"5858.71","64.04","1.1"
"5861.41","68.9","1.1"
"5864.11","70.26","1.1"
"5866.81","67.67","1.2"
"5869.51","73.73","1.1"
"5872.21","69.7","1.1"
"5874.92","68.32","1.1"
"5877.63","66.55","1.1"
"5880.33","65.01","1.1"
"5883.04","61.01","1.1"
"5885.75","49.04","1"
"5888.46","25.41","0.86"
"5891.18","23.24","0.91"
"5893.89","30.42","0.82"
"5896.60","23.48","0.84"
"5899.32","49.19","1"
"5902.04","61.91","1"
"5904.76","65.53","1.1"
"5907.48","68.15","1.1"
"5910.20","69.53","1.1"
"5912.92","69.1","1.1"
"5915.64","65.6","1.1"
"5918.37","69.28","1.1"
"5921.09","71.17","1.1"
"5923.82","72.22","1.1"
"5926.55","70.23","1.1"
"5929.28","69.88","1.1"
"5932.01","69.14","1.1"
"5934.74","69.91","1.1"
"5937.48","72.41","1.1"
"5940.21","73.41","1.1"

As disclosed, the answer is 4.7 A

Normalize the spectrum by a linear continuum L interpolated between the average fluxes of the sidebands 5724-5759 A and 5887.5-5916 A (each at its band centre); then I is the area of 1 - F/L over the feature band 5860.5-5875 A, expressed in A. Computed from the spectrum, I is -4.16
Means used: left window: 70.5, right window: 50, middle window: 69.9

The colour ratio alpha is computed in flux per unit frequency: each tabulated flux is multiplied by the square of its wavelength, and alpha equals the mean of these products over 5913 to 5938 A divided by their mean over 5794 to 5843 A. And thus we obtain 0.99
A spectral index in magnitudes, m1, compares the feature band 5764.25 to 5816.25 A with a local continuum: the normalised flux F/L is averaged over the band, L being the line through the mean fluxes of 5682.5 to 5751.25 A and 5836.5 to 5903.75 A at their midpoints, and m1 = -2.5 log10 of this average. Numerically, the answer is -0.12 mag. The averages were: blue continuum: 68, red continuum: 60.1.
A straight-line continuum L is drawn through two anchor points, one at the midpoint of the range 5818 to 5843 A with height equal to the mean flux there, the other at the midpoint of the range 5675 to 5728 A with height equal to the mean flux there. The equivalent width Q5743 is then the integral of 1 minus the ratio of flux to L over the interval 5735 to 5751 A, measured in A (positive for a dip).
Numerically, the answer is -0.41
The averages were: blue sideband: 67.4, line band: 71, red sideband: 73.3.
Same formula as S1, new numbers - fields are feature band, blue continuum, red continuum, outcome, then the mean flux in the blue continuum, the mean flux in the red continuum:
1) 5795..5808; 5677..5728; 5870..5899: -3.7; 67.3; 49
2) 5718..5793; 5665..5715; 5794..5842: 0.1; 66.9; 73.5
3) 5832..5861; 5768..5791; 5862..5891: -3.4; 69.4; 60.3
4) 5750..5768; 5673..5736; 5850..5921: -1.6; 67.7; 59.6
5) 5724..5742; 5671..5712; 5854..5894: -1.3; 66.9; 58.8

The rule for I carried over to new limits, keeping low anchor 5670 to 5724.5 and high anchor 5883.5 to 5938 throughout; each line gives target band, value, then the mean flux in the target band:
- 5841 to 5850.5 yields -1.9 A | 73.3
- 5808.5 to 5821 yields -2.3 A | 73.9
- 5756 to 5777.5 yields -2.4 A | 71.7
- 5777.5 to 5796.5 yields -1.6 A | 68.9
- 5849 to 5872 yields -3.1 A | 68.5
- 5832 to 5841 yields -1.7 A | 72.6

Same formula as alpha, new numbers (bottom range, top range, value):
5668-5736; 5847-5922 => 0.95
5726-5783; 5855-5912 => 0.85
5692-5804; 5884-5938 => 0.88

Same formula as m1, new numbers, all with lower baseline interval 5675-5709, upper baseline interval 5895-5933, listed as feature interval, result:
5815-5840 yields -0.126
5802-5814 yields -0.140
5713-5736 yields -0.045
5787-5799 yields -0.087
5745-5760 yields -0.090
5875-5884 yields -0.013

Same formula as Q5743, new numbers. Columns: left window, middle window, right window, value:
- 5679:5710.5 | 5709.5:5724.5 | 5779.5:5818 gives -0.17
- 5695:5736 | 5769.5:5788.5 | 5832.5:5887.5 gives -0.43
